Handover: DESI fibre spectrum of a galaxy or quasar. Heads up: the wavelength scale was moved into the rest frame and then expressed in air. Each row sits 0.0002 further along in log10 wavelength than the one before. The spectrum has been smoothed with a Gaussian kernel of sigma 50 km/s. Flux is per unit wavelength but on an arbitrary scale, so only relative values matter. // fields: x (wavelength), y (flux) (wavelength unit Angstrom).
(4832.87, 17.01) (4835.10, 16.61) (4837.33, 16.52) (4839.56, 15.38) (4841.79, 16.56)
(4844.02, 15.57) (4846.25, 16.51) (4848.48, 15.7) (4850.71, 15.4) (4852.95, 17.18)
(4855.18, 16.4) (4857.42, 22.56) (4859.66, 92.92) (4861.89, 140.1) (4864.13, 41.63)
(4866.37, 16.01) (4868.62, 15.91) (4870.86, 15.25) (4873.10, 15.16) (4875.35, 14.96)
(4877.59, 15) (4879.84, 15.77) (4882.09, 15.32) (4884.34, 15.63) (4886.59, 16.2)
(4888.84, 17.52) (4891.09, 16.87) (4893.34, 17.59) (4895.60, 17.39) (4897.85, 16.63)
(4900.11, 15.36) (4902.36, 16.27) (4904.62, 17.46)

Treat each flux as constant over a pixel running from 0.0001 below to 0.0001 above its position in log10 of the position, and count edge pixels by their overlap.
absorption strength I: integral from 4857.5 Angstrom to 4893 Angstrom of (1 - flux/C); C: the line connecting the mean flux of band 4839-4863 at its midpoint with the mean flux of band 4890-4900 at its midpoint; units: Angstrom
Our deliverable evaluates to -4.2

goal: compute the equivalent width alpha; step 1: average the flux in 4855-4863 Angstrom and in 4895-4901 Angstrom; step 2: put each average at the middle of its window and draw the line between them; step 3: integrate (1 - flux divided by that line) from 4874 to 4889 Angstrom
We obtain 9.0 Angstrom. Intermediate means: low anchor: 74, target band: 15.6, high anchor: 16.4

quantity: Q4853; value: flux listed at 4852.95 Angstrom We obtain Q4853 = 17.18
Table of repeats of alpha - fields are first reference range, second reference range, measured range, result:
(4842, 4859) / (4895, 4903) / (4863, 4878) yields -1.1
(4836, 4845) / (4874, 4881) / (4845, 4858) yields -1.1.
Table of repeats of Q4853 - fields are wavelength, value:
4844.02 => 15.57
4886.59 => 16.2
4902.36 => 16.27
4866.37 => 16.01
